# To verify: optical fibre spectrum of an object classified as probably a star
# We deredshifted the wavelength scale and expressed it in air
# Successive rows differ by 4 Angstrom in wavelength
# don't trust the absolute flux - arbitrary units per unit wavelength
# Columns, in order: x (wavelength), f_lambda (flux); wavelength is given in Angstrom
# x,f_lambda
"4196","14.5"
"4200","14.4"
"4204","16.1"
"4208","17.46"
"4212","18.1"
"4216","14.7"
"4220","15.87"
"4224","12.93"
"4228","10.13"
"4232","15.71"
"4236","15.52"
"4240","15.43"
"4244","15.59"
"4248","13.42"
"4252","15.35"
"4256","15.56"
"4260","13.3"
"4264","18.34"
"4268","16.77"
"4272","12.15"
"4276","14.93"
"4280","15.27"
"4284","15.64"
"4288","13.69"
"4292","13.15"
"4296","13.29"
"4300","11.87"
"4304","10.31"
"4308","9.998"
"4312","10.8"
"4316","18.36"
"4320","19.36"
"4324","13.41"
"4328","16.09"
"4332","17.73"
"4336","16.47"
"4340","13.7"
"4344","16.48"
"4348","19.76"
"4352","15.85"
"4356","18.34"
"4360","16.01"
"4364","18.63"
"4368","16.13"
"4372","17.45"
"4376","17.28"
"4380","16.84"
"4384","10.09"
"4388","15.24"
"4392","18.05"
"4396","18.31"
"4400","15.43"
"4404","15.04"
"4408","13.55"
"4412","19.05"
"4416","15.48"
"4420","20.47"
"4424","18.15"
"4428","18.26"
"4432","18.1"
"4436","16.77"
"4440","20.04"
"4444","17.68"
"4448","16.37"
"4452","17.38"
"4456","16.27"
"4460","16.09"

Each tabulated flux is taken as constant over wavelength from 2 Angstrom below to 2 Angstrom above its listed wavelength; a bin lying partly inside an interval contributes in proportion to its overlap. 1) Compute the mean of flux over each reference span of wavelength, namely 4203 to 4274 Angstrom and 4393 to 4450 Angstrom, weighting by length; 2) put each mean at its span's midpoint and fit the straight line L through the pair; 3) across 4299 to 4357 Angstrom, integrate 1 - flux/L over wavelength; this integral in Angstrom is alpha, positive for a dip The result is 3.6 Angstrom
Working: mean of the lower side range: 15.1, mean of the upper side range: 17.3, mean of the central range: 15.2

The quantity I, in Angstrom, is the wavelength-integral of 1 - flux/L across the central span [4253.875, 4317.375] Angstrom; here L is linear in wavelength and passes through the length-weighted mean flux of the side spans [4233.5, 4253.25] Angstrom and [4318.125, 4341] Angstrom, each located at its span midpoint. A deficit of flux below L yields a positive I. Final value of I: 6.8 Angstrom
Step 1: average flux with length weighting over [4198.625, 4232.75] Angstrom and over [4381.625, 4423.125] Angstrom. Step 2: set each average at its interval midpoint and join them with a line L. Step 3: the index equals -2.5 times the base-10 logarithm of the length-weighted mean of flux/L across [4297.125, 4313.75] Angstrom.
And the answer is 0.39 mag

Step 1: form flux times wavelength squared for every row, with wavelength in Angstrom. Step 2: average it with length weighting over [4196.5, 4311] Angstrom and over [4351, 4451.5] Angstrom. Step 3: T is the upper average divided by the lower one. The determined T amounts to 1.26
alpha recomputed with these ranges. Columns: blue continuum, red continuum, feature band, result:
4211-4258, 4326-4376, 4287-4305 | 3.83 Angstrom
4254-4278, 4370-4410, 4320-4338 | -0.99 Angstrom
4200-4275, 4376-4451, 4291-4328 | 5.35 Angstrom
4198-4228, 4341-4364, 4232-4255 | 0.83 Angstrom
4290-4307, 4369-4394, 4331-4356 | -4.72 Angstrom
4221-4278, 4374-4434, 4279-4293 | 0.61 Angstrom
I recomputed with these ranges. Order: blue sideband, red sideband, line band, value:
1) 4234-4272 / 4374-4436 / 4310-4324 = 0.08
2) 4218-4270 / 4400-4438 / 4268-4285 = 0.70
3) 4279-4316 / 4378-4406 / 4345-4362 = -3.47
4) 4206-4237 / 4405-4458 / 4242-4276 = 0.92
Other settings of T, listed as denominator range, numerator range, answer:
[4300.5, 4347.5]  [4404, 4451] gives 1.24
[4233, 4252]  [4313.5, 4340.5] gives 1.14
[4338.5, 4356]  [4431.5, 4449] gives 1.11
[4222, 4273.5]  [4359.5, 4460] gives 1.24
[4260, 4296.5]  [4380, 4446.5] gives 1.21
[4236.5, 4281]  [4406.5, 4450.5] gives 1.26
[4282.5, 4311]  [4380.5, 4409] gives 1.28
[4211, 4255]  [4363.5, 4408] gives 1.17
